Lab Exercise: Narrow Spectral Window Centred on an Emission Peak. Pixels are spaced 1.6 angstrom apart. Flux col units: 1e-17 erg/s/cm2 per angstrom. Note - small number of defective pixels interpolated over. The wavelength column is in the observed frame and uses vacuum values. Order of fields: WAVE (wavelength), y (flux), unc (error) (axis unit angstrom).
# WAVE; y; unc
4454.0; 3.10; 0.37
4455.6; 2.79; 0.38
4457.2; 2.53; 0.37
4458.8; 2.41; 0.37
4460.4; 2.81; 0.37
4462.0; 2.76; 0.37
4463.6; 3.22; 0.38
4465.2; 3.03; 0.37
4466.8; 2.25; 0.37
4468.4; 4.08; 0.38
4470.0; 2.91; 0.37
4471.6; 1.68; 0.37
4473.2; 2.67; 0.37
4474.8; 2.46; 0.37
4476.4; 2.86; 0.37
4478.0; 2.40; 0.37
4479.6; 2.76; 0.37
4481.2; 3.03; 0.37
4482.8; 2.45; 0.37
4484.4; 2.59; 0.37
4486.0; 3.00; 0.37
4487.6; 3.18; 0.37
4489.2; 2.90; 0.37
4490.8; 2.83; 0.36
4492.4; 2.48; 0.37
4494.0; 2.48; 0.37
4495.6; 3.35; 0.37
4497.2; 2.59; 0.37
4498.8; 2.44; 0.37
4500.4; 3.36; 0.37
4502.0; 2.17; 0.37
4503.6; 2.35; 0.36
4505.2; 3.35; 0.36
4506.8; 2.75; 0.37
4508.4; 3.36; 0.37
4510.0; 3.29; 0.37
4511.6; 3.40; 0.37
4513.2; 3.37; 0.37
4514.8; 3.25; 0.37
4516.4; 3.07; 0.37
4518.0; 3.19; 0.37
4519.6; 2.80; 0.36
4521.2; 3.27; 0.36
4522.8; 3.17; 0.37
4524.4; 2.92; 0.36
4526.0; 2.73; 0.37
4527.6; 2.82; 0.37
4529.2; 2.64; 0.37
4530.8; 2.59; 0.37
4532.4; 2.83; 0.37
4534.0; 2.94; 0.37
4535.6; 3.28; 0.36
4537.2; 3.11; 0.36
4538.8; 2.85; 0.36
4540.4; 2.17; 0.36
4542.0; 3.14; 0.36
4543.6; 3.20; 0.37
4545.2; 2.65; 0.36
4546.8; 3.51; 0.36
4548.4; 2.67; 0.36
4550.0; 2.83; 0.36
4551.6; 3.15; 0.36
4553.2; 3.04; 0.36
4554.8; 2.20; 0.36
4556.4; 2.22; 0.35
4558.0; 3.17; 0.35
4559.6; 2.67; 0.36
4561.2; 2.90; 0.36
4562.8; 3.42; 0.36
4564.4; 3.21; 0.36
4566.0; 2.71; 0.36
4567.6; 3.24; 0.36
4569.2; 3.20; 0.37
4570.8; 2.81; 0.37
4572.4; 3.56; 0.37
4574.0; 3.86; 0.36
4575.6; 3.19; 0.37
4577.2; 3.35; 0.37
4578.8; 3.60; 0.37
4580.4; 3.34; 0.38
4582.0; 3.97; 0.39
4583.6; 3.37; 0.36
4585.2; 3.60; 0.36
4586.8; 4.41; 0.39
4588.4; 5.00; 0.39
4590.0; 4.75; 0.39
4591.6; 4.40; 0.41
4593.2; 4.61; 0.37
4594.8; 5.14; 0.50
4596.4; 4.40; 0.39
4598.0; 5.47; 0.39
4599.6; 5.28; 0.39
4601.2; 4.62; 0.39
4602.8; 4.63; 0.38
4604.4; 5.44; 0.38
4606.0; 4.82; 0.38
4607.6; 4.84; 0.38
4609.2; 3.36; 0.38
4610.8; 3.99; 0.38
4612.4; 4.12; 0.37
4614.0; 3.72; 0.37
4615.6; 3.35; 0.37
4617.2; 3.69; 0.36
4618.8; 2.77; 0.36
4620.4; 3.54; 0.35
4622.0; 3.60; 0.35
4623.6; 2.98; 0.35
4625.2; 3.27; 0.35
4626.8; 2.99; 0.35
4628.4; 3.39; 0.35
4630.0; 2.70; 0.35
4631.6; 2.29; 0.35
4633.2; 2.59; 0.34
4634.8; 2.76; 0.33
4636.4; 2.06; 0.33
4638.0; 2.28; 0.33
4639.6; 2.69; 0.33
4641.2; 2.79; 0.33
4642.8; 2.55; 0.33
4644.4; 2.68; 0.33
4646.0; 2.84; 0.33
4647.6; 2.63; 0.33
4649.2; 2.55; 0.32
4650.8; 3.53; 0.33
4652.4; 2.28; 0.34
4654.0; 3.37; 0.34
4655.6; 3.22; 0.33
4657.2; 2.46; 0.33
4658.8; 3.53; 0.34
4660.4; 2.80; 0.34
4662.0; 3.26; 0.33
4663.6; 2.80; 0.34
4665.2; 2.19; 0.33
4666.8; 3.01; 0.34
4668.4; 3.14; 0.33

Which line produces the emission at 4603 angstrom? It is Mg II 2798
